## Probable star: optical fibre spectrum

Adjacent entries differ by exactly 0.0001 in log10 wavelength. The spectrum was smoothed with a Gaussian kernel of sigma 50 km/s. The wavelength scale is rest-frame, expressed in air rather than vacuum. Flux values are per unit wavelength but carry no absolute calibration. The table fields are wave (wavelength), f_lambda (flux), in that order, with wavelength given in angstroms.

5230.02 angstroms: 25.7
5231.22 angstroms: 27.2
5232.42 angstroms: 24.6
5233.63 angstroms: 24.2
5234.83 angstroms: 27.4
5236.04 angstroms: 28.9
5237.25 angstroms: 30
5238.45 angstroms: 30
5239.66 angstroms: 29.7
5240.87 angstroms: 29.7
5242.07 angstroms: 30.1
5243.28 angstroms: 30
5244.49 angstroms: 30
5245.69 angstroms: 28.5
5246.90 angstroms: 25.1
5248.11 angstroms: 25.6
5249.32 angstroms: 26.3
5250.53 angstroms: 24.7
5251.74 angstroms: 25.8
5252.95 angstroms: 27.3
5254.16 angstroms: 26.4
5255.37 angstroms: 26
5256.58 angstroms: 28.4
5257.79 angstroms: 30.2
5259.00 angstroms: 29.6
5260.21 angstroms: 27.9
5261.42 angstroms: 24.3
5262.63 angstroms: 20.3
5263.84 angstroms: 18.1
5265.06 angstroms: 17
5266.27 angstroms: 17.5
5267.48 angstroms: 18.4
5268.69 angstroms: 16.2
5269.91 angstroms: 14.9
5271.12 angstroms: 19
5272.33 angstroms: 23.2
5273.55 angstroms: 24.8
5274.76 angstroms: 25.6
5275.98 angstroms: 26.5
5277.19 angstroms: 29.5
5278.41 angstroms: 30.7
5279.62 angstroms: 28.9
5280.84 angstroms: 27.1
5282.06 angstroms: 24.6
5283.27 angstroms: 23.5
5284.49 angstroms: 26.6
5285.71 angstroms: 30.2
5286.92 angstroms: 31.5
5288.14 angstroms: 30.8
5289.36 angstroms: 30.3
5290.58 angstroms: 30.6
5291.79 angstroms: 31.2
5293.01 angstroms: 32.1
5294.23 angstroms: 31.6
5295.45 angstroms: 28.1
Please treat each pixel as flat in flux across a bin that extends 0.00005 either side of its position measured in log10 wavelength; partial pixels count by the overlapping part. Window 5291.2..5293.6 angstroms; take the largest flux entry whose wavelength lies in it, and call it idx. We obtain 32.1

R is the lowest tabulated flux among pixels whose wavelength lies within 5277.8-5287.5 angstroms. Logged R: 23.5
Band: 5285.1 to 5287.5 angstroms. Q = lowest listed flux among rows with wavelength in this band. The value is 30.2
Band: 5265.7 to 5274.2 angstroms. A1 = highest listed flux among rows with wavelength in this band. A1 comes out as 24.8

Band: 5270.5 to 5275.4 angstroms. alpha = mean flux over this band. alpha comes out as 23.1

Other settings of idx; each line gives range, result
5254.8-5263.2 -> 30.2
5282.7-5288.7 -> 31.5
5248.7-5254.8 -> 27.3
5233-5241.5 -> 30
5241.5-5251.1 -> 30.1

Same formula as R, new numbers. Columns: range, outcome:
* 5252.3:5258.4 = 26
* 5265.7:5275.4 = 14.9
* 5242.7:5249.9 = 25.1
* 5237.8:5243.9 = 29.7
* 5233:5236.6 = 24.2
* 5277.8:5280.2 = 28.9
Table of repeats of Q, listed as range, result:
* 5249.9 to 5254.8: 24.7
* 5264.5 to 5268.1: 17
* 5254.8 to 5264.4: 18.1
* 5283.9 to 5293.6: 26.6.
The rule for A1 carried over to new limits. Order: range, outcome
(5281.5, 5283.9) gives 24.6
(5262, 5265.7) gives 20.3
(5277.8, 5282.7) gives 30.7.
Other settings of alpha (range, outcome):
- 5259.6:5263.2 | 24.2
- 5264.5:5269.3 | 17.3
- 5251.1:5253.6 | 26.5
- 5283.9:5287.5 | 29.5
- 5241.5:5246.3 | 29.6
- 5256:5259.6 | 29.4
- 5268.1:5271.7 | 16.7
